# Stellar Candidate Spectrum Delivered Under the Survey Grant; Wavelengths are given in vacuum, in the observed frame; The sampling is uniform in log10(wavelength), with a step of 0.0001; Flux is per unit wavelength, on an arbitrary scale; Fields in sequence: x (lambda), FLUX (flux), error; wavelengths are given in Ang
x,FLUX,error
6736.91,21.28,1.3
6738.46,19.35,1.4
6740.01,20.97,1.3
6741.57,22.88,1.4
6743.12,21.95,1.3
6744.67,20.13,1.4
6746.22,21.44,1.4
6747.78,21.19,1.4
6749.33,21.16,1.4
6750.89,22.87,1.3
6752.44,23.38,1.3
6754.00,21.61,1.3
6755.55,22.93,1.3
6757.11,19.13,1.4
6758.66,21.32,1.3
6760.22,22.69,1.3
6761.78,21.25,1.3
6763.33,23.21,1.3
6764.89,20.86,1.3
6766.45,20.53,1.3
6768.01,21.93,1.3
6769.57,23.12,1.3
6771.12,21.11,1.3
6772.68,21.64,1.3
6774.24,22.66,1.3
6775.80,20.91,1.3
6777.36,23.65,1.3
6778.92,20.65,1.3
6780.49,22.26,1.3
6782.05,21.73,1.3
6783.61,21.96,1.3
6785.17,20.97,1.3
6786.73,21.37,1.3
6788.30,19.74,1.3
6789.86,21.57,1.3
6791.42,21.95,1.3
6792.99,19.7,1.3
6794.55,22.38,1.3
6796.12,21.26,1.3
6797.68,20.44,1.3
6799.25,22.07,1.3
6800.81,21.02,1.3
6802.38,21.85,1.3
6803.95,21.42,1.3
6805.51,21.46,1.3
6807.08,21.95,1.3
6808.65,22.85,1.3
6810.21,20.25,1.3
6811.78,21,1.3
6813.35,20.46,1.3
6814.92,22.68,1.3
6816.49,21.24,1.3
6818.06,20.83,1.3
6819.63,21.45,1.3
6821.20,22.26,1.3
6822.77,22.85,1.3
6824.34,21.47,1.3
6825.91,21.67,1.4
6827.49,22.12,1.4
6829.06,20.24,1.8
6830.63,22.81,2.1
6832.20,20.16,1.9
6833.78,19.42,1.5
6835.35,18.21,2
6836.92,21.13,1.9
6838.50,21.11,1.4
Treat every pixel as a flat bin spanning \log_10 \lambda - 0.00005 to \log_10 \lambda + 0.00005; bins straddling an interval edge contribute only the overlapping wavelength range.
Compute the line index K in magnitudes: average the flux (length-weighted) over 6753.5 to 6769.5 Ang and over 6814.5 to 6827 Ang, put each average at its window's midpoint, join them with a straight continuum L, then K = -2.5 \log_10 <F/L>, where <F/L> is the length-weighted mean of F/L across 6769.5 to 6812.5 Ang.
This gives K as 0.01 mag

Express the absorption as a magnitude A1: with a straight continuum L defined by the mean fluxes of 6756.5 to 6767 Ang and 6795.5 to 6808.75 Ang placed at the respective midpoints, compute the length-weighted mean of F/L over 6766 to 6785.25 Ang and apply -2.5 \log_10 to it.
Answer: -0.021 mag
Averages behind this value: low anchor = 21.3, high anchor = 21.5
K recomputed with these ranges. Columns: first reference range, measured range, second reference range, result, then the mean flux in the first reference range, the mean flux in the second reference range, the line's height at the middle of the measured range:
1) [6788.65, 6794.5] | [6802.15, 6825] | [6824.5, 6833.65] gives -0.02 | 21.2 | 21.3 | 21.2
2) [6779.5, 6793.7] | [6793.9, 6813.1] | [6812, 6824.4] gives 0.00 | 21.2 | 21.6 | 21.5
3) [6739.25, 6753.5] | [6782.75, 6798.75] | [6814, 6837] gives 0.02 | 21.8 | 21.2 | 21.5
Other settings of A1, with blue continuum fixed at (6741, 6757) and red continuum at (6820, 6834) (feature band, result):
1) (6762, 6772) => -0.001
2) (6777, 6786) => -0.004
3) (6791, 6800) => 0.020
